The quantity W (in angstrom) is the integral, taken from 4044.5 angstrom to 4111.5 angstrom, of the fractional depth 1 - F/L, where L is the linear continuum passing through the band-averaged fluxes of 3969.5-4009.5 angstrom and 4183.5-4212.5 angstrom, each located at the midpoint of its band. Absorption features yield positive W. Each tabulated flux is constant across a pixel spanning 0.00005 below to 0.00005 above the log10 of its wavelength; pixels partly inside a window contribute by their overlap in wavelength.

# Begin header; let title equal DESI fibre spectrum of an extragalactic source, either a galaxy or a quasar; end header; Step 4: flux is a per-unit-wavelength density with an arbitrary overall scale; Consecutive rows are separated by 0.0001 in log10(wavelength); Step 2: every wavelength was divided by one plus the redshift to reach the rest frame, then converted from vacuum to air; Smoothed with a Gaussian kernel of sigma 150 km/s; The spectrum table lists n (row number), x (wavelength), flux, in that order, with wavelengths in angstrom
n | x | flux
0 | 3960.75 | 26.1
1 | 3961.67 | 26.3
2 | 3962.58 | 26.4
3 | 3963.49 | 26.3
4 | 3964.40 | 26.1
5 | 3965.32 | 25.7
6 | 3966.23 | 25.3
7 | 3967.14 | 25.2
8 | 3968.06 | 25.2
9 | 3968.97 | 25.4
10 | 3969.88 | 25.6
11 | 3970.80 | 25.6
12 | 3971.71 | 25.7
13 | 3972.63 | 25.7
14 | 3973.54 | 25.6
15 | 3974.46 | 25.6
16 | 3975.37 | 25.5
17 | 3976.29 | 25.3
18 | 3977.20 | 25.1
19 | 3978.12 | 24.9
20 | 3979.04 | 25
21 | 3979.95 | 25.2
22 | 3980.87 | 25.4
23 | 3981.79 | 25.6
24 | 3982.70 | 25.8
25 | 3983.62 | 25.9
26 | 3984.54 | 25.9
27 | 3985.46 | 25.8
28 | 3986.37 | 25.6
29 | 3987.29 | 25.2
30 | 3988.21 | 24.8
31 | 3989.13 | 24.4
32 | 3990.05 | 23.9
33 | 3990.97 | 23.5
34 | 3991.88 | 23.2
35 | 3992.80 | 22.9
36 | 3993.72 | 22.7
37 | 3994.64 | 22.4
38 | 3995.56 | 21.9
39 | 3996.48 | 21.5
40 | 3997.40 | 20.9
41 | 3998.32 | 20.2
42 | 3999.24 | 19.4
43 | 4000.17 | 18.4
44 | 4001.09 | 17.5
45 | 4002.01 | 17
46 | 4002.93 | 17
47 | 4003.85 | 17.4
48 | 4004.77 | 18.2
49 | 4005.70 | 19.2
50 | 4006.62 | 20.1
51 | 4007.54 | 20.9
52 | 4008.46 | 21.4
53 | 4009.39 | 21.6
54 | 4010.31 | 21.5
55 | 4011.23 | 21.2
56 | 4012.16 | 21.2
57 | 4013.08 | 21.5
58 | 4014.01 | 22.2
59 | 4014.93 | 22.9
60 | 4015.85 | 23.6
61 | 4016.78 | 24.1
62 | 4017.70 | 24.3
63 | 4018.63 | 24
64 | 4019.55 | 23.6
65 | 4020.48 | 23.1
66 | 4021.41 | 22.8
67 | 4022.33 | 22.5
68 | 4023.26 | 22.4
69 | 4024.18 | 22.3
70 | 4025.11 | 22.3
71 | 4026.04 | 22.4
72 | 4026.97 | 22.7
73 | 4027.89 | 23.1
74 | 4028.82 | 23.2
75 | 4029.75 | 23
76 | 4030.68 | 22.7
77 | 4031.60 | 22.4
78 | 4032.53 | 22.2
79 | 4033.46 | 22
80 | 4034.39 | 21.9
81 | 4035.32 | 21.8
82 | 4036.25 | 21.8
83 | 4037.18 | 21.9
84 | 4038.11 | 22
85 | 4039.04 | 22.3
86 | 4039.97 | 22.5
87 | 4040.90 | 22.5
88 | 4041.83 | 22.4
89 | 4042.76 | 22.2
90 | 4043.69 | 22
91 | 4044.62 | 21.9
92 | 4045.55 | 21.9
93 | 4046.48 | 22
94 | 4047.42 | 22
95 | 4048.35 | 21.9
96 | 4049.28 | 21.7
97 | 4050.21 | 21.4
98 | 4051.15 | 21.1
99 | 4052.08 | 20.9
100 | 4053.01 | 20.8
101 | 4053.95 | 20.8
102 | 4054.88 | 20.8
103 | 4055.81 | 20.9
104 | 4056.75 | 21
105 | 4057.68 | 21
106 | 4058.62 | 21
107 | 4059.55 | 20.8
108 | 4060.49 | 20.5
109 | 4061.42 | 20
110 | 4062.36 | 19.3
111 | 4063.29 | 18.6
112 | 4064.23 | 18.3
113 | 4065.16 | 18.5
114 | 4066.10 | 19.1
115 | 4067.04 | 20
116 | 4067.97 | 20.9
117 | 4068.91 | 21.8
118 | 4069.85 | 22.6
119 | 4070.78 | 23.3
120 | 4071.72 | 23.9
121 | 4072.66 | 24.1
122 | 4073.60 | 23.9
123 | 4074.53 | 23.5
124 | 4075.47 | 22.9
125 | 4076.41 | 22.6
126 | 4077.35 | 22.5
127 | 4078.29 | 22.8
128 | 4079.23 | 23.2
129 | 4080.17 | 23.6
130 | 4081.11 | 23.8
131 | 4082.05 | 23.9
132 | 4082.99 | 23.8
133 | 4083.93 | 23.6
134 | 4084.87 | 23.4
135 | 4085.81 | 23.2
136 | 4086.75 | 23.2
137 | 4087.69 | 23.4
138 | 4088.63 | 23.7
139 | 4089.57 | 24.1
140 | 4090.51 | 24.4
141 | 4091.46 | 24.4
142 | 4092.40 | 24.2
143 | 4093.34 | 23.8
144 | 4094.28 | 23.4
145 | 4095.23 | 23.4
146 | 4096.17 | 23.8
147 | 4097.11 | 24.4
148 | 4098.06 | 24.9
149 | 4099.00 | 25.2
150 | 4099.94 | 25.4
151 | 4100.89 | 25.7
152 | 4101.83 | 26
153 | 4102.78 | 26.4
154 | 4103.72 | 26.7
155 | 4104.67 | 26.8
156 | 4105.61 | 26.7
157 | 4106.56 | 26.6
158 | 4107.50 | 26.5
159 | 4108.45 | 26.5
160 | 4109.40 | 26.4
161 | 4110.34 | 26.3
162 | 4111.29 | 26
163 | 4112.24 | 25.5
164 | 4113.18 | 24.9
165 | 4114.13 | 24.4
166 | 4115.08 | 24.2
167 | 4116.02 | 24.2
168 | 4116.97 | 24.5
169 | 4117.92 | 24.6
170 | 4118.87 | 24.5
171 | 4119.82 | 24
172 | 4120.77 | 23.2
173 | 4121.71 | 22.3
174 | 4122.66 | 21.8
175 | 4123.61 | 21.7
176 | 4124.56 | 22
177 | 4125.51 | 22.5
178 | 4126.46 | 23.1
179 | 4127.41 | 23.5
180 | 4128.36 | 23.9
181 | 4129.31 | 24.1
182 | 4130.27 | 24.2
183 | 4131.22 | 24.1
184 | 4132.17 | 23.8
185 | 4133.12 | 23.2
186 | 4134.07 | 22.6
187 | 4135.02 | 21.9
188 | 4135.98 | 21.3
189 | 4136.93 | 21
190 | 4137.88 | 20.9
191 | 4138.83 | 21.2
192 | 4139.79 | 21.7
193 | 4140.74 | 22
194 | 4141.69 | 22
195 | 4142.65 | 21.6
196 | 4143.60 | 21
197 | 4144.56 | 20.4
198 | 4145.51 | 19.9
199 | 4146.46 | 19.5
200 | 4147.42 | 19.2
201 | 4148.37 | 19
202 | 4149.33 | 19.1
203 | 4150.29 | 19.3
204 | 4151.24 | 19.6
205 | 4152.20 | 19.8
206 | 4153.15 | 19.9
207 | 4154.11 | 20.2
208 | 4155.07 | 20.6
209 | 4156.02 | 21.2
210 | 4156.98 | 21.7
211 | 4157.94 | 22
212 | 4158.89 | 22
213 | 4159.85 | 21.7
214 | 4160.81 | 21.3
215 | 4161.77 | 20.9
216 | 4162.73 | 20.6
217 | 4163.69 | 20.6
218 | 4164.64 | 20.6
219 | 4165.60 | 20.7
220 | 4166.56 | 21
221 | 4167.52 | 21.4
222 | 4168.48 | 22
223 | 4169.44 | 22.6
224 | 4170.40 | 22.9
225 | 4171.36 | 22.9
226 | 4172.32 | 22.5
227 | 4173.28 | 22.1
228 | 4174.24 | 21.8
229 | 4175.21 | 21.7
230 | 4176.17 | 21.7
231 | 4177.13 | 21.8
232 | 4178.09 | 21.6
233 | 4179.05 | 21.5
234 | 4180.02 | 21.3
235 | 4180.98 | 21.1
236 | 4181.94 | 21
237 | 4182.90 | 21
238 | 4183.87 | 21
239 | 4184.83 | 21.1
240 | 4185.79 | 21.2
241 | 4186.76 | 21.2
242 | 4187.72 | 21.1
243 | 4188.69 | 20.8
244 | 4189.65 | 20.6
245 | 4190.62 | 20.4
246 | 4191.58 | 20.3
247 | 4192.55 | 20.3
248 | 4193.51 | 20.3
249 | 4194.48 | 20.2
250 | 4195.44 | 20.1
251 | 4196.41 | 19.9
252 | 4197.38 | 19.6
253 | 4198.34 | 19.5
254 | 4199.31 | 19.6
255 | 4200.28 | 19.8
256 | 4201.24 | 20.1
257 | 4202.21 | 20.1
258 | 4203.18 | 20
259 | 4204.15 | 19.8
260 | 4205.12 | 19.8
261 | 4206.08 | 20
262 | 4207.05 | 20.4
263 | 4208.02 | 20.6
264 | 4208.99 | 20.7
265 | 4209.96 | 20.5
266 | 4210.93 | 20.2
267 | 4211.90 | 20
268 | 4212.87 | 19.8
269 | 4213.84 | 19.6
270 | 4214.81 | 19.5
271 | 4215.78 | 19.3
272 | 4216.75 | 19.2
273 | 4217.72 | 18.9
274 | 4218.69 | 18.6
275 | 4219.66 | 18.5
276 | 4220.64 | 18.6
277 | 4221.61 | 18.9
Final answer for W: -3.7 angstrom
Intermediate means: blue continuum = 23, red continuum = 20.3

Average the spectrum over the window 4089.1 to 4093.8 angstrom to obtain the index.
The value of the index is 24.2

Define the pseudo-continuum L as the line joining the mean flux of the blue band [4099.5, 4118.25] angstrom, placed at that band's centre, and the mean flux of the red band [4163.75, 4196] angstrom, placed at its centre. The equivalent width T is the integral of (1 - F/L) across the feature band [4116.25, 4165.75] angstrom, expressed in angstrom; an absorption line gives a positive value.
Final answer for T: 4.2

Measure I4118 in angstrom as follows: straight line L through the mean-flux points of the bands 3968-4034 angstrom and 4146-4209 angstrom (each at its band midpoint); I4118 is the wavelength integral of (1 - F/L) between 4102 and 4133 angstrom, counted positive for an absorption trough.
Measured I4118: -4.42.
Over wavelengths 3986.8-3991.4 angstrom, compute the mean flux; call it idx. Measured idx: 24.3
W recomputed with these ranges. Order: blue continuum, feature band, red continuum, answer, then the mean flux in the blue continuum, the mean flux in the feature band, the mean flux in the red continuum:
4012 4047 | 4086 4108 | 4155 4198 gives -3.0 angstrom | 22.5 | 24.9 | 21.2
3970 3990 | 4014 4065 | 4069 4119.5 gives 6.1 angstrom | 25.4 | 21.9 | 24.4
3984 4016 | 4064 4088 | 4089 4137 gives 0.9 angstrom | 21.6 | 22.6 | 24.3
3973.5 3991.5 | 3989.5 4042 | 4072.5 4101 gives 6.3 angstrom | 25.2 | 21.7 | 23.8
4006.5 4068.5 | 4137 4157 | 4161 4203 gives 0.7 angstrom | 21.7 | 20.5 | 21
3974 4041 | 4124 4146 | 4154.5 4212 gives -0.9 angstrom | 22.6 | 22.3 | 20.9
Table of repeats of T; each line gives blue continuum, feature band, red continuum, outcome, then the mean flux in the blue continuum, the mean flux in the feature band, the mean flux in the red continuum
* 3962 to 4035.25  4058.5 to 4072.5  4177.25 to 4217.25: 1.0 angstrom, 23.1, 20.6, 20.4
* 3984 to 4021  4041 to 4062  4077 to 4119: 1.8 angstrom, 21.9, 21.3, 24.7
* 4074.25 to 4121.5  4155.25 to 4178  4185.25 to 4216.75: 0.0 angstrom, 24.5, 21.6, 20.2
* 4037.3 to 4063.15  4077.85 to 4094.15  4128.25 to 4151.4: -1.7 angstrom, 21.4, 23.7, 21.4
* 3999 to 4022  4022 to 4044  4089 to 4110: -0.3 angstrom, 21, 22.4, 25.3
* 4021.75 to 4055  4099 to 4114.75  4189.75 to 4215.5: -3.6 angstrom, 22.1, 26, 20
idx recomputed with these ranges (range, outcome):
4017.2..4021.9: 23.6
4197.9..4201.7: 19.8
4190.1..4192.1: 20.3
